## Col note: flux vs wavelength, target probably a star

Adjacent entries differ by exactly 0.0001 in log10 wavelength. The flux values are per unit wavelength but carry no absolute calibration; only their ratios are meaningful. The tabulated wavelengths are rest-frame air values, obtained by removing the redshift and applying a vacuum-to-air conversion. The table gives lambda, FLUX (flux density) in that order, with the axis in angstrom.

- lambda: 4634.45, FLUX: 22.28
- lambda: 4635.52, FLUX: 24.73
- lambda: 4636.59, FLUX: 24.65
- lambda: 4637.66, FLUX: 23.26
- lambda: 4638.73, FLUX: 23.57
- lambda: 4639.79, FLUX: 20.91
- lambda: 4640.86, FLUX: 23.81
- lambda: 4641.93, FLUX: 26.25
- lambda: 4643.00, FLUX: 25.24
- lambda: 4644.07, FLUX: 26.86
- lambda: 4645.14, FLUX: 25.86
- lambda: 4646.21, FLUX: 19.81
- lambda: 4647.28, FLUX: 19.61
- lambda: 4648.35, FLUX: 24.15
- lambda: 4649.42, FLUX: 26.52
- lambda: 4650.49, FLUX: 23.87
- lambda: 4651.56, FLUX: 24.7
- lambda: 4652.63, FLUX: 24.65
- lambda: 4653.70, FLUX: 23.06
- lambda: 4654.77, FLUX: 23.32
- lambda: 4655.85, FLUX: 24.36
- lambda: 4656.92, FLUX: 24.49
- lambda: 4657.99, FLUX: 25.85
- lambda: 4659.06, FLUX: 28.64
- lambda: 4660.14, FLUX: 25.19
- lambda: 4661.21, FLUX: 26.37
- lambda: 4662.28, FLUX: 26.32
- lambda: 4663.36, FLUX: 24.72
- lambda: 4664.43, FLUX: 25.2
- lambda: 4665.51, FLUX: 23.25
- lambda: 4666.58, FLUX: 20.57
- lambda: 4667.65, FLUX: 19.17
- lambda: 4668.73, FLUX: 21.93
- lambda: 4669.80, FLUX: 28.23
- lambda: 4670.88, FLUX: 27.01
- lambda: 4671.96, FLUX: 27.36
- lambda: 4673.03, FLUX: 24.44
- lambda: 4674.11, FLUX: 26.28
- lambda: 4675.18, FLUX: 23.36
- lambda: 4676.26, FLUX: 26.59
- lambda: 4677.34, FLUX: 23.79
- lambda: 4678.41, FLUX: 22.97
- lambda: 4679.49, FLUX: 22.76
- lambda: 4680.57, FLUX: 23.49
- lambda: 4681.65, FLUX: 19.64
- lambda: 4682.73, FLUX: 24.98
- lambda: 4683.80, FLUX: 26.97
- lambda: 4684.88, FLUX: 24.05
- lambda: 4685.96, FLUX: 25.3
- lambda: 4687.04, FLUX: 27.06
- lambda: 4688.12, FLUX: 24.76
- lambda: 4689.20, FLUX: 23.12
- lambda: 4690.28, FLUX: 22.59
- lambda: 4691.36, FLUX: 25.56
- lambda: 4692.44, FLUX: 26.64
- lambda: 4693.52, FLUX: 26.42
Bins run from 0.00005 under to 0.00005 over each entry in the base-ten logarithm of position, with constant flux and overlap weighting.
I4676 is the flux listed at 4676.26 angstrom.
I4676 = 26.59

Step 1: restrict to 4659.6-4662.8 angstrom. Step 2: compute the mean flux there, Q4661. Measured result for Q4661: 26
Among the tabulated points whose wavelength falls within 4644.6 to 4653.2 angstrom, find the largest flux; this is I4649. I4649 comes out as 26.52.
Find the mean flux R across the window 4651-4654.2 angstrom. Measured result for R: 24.2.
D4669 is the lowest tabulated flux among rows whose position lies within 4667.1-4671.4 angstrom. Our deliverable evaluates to 19.17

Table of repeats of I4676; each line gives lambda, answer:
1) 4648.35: 24.15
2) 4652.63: 24.65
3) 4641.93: 26.25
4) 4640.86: 23.81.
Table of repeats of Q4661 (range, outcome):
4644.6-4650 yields 23.2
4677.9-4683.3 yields 22.8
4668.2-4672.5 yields 26.1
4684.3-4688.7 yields 25.3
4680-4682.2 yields 21.5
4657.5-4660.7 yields 26.6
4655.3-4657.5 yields 24.4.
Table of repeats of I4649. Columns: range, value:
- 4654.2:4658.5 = 25.85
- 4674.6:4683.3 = 26.59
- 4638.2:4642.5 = 26.25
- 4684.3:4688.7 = 27.06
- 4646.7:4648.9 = 24.15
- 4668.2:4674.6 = 28.23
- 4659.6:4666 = 26.37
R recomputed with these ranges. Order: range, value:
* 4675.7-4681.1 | 23.9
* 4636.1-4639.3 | 23.8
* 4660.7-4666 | 25.2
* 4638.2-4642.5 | 23.7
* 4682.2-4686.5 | 25.4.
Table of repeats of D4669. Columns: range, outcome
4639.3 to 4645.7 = 20.91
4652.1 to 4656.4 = 23.06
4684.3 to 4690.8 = 22.59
